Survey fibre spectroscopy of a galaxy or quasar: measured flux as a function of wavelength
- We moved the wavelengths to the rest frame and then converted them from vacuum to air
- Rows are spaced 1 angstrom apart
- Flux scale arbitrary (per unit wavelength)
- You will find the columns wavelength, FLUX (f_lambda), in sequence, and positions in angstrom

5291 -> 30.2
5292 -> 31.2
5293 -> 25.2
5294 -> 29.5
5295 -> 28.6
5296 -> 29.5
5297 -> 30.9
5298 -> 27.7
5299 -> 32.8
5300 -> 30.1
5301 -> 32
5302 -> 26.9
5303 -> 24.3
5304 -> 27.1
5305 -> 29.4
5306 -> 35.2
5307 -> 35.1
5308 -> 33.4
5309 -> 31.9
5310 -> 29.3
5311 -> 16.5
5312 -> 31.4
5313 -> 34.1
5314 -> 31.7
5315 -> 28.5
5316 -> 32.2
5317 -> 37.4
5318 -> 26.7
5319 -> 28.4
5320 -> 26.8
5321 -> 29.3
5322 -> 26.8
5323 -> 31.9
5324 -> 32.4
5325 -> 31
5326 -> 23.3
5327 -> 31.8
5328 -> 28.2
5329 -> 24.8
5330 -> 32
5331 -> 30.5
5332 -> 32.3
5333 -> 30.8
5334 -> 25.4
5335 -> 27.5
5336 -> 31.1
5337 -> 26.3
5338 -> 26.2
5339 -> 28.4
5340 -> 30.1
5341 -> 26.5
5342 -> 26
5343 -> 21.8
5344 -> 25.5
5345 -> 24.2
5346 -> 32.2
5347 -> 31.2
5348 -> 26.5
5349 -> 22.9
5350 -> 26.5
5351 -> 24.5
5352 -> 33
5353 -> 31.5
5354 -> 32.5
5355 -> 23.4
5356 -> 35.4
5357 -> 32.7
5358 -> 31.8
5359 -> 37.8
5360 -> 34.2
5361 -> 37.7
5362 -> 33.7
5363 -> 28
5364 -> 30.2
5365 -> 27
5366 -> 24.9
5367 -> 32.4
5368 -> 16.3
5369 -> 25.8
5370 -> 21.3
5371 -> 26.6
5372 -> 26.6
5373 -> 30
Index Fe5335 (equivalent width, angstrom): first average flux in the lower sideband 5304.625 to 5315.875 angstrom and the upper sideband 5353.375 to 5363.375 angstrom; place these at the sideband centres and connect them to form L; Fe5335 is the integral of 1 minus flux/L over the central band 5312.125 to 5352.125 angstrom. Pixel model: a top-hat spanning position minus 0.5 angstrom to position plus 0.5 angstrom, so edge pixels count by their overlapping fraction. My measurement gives 3.7 angstrom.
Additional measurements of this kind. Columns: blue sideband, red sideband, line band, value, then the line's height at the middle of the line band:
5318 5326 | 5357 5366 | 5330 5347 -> 1.3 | 30.3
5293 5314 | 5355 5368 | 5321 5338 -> 0.7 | 30.4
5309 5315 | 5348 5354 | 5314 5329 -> -0.5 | 28.7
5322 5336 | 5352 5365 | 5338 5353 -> 1.8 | 31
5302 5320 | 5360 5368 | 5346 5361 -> -0.3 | 29.9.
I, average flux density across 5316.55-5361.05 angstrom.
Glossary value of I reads 29.2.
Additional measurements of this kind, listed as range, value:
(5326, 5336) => 29.1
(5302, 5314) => 29.8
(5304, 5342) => 29.5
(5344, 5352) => 27.2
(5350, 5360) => 31.3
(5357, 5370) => 29.8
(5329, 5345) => 27.8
